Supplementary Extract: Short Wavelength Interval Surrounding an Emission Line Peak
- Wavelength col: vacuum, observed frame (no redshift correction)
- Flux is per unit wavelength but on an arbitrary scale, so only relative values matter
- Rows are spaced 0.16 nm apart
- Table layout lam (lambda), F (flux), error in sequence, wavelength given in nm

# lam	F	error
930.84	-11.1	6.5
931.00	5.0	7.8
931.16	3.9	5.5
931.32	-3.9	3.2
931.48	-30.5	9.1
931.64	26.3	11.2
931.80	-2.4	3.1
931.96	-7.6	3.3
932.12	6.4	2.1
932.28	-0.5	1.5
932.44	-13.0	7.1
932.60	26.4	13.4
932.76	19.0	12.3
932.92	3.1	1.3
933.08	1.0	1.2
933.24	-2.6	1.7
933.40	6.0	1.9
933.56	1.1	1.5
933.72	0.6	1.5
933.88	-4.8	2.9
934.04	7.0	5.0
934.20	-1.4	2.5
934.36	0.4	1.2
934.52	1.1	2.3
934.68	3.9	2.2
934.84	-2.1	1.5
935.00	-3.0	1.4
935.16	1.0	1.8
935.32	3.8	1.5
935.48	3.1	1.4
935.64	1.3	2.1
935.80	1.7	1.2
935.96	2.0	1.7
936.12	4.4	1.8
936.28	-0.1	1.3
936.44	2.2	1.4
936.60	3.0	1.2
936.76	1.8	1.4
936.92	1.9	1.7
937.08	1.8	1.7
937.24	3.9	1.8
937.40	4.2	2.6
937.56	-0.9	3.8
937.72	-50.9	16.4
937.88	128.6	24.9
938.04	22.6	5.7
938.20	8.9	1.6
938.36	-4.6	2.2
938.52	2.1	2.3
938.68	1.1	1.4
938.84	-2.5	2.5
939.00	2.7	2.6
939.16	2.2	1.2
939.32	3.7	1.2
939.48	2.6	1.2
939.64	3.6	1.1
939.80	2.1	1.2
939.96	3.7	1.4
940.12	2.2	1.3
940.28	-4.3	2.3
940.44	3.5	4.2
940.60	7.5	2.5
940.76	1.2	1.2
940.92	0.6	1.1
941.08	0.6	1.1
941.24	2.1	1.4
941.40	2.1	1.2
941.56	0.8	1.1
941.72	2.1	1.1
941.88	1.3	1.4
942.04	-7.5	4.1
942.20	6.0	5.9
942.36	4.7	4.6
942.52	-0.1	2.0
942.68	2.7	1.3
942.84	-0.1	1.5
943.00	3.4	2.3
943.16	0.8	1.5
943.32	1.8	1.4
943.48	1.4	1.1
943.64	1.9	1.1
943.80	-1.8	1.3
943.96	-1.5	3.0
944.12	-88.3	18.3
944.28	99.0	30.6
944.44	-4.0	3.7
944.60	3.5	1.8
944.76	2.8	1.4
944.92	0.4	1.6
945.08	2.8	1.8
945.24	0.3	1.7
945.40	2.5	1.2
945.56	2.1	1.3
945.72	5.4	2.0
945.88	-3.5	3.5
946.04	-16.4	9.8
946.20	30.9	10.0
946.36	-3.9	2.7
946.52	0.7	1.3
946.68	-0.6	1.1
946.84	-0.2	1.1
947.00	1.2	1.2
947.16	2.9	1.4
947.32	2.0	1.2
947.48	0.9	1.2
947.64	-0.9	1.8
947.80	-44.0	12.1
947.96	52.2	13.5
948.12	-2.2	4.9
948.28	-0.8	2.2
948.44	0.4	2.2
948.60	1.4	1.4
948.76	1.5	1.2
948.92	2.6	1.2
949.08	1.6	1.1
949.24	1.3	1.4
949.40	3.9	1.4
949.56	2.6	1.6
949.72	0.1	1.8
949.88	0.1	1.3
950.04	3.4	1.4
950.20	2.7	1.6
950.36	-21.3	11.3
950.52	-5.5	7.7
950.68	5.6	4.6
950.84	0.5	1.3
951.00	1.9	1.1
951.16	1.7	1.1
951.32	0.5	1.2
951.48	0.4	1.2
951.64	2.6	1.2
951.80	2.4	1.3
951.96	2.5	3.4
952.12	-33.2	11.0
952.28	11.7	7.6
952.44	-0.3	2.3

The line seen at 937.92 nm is [O III]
